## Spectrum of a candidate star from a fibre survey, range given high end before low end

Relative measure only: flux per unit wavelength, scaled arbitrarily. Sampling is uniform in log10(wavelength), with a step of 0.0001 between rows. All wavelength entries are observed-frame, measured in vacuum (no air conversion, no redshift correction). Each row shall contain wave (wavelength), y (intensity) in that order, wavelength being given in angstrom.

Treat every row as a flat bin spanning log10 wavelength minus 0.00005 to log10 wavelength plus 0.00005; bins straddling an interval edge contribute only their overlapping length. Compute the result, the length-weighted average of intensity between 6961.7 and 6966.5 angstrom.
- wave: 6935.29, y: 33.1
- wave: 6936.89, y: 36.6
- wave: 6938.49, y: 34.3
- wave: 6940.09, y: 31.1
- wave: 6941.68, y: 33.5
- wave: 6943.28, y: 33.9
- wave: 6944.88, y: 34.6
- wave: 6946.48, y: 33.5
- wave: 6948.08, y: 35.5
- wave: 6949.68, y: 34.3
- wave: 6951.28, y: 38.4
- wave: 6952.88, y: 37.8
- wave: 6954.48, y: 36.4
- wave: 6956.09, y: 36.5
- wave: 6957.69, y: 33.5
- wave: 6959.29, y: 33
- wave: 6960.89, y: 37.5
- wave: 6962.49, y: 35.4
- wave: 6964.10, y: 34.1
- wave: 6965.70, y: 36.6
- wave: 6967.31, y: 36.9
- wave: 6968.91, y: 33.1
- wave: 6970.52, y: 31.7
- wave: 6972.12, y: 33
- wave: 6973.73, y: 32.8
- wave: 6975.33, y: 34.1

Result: 35.3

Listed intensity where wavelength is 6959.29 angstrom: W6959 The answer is 33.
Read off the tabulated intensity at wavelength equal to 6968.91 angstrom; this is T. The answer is 33.1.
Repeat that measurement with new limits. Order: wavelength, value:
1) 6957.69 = 33.5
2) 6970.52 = 31.7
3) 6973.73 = 32.8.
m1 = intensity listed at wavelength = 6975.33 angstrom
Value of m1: 34.1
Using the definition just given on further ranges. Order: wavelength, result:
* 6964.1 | 34.1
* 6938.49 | 34.3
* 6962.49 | 35.4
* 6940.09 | 31.1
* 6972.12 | 33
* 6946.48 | 33.5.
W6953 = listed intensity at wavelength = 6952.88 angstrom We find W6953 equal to 37.8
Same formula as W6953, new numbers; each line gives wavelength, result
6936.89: 36.6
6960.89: 37.5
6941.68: 33.5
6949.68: 34.3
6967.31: 36.9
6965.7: 36.6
